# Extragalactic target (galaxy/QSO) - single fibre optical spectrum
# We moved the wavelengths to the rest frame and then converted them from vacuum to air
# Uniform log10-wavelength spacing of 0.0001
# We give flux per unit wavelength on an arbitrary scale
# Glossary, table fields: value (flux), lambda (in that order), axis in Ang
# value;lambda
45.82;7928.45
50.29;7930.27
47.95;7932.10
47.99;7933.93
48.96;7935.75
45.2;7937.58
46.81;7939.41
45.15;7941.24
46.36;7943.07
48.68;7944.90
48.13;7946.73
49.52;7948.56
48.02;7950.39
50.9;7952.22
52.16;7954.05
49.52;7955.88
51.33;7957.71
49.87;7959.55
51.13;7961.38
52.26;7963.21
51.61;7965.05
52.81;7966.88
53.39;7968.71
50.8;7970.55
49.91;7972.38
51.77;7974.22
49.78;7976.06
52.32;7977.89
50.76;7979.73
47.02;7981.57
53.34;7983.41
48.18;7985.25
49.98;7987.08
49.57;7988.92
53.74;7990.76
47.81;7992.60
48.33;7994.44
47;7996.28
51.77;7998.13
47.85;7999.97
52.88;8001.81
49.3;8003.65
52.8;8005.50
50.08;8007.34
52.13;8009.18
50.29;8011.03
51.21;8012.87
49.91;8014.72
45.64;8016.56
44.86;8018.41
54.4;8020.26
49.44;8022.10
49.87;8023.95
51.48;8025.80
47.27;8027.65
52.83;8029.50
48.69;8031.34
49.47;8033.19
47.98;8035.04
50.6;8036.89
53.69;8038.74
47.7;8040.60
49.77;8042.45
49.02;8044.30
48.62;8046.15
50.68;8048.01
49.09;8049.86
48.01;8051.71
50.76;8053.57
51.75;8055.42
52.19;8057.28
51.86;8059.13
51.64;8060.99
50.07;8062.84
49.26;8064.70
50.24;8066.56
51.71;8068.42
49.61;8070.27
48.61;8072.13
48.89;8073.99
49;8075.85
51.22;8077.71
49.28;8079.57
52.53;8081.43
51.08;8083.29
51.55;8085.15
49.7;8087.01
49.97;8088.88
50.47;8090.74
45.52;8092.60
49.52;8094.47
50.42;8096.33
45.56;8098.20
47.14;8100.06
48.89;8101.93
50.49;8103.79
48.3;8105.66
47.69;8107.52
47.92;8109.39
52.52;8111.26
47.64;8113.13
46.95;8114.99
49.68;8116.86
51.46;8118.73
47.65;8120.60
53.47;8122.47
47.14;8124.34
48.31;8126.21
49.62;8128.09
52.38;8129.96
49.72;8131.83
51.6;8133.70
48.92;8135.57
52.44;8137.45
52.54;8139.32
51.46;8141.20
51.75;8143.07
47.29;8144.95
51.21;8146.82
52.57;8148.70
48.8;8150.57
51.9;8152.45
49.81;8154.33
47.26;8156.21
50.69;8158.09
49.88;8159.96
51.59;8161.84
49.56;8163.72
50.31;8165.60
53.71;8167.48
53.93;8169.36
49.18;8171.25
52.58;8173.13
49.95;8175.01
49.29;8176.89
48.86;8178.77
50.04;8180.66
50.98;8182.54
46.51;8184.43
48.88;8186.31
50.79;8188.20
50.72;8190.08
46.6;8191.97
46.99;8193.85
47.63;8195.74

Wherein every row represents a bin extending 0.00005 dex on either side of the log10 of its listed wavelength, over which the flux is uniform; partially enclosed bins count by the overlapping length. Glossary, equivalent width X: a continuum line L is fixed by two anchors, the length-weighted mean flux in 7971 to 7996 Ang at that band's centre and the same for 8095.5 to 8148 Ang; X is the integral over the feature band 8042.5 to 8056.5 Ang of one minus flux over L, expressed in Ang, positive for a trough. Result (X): 0.0 Ang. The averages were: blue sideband 50.1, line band 49.7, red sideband 49.7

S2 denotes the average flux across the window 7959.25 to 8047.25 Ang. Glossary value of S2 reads 50.2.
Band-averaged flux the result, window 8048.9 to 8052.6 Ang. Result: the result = 48.7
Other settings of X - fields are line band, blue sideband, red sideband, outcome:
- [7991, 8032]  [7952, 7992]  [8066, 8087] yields 0.7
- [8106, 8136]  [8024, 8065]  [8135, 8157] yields 0.5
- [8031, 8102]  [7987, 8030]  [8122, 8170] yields 0.6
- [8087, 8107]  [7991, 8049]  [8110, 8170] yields 0.6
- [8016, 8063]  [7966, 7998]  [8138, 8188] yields 0.4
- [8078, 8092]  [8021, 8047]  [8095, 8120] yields -0.4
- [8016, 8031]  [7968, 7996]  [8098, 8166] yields 0.2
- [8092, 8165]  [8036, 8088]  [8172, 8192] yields 0.4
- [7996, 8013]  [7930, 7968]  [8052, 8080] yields -0.3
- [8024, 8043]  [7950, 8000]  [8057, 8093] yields 0.2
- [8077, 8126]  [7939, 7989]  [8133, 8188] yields 1.0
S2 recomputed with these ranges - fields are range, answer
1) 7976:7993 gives 50.4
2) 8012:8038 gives 49.6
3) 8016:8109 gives 49.7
